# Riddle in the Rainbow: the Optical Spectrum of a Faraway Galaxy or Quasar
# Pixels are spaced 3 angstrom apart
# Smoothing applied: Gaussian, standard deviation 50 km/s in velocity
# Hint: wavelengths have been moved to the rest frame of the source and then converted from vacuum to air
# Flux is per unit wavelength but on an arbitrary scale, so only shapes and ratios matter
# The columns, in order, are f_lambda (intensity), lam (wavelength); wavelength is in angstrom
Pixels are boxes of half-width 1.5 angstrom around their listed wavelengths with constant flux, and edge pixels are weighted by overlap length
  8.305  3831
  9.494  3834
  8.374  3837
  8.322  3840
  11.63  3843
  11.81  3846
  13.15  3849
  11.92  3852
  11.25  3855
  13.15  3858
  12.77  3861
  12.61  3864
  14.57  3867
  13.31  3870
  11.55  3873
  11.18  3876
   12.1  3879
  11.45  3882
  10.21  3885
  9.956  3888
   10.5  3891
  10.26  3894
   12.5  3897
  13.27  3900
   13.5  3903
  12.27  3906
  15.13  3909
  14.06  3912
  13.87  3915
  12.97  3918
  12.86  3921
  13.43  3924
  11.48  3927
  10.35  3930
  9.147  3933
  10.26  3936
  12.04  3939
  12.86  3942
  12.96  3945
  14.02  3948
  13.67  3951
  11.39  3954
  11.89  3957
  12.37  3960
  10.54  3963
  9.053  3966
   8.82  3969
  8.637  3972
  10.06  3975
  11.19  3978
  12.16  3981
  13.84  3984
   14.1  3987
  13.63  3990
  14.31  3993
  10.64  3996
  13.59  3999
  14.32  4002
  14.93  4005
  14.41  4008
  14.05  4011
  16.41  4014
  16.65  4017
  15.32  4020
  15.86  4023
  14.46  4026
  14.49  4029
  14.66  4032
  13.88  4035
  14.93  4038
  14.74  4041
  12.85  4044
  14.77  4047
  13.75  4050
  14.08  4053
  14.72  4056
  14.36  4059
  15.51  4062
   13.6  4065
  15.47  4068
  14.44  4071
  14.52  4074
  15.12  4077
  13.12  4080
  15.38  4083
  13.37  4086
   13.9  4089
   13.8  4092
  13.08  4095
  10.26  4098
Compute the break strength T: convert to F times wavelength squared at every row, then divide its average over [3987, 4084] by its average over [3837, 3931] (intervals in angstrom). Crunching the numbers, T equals 1.3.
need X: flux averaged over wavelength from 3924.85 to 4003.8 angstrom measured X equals 11.8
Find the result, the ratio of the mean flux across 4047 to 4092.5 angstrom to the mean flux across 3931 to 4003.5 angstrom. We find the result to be 1.21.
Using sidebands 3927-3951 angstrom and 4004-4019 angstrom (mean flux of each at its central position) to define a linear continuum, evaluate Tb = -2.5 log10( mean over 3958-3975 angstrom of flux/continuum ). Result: 0.30 mag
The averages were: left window 11.8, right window 15.3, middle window 9.96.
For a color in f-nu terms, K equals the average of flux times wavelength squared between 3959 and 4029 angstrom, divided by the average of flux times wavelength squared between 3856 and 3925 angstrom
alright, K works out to 1.1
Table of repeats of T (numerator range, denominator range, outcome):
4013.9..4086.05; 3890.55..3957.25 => 1.26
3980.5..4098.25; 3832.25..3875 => 1.34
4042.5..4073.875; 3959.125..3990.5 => 1.33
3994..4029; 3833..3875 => 1.35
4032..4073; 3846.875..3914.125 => 1.28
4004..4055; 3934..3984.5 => 1.33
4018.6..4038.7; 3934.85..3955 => 1.23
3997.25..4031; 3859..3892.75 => 1.35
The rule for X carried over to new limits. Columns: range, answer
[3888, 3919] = 12.7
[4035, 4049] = 14.3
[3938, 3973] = 11.6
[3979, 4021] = 14.1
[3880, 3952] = 12.2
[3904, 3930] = 13.1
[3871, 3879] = 11.6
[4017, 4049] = 14.7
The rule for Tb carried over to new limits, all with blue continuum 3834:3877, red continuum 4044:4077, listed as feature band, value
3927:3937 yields 0.250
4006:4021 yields -0.112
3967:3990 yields 0.179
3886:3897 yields 0.161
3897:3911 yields -0.088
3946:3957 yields 0.013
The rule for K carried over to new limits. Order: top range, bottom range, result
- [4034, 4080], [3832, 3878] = 1.37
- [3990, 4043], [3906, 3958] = 1.21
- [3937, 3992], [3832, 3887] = 1.08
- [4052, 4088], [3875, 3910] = 1.34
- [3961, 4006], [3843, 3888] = 1.05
